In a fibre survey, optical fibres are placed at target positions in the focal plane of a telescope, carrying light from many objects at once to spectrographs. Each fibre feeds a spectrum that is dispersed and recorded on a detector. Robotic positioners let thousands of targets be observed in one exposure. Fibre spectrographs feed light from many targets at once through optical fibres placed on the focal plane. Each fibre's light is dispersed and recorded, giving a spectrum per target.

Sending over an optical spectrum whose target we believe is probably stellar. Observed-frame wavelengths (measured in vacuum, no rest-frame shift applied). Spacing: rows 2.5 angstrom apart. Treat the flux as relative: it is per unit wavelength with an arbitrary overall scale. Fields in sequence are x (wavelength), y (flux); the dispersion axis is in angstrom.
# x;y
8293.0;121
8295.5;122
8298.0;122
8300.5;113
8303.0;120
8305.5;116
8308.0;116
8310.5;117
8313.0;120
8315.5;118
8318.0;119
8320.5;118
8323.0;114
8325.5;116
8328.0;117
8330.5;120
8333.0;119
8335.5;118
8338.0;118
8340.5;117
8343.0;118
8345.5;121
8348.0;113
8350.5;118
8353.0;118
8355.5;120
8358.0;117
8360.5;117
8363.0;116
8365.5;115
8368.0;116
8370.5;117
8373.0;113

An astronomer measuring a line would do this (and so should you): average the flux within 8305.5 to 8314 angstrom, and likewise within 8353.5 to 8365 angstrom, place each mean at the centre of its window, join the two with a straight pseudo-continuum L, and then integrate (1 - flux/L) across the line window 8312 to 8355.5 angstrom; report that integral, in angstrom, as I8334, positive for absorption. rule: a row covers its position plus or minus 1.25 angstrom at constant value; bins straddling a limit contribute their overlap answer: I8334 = -0.2 angstrom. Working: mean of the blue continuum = 117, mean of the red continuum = 117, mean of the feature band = 118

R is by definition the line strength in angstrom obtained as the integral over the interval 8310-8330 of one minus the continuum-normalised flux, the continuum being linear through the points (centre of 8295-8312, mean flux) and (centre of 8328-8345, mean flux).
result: 0.1 angstrom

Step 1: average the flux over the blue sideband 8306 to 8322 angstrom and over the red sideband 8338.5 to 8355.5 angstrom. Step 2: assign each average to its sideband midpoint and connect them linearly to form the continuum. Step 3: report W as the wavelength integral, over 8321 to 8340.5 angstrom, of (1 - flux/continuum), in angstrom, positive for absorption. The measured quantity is 0.06 angstrom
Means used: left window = 118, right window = 118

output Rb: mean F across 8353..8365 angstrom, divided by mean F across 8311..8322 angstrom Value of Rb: 0.99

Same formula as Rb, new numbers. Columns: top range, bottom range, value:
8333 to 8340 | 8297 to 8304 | 1.00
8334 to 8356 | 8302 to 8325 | 1.00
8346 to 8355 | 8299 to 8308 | 1.01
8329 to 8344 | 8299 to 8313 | 1.01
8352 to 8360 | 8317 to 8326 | 1.01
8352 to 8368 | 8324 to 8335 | 0.99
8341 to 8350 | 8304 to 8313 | 1.00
